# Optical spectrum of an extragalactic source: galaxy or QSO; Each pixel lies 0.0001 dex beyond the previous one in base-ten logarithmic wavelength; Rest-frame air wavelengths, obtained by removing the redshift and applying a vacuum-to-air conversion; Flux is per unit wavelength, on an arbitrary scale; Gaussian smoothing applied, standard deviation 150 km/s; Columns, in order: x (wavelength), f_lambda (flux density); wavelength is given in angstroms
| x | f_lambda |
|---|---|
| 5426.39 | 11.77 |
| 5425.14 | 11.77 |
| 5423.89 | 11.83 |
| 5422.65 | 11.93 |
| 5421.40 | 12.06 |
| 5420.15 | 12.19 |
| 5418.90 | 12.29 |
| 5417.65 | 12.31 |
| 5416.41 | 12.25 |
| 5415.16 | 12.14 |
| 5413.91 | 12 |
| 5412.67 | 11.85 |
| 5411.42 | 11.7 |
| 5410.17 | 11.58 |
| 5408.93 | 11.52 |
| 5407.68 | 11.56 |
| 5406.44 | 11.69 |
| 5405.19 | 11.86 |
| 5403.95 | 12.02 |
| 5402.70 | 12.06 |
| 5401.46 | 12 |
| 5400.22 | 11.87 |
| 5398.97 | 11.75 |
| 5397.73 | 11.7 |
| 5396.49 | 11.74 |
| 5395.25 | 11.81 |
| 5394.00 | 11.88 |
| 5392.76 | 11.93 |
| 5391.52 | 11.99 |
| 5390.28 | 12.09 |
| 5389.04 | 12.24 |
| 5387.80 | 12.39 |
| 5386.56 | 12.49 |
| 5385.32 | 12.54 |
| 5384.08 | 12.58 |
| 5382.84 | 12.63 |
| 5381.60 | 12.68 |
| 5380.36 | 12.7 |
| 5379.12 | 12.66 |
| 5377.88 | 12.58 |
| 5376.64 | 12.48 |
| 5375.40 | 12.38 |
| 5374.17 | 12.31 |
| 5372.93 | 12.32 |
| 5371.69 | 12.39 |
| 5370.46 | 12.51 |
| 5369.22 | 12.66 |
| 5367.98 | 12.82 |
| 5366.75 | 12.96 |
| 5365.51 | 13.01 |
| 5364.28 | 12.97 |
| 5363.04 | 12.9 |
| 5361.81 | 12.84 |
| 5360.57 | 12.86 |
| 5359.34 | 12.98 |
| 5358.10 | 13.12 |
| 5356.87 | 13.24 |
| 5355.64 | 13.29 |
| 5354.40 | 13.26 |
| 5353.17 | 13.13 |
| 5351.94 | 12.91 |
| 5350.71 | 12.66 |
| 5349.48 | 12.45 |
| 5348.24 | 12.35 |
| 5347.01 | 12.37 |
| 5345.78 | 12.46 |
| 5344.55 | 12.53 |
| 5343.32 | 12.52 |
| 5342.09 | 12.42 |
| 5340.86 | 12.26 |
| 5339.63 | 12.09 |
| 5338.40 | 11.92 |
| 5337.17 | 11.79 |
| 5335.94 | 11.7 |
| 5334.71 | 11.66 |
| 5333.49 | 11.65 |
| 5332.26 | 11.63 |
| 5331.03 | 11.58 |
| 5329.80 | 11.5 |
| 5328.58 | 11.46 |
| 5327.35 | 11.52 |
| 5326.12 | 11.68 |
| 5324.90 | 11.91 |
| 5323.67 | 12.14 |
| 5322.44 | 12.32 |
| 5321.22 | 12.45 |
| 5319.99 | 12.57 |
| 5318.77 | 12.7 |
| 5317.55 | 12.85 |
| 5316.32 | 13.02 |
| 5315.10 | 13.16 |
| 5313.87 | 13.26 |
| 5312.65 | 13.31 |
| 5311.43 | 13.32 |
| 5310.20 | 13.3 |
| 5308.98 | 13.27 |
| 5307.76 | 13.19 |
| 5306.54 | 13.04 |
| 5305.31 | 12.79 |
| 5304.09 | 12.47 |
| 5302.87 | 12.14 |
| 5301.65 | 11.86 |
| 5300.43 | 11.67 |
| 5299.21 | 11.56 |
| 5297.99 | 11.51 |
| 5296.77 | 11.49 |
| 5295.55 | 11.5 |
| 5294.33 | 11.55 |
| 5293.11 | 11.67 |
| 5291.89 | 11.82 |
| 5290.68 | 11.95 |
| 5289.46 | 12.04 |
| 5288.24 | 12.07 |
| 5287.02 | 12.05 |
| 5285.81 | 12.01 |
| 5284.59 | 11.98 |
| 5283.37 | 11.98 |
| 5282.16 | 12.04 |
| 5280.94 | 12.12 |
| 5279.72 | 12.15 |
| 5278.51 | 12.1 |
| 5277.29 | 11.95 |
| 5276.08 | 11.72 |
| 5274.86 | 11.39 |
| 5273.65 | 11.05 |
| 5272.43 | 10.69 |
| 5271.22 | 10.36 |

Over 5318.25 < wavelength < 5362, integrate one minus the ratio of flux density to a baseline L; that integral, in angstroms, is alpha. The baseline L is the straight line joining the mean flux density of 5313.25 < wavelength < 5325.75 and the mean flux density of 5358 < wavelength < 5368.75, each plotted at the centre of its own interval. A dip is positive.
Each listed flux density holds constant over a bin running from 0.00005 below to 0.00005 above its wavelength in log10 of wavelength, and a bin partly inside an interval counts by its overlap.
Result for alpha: 1.5 angstroms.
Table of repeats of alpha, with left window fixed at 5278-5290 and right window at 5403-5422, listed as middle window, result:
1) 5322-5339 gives 0.4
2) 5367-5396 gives -1.1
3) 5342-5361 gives -1.3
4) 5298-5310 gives -0.4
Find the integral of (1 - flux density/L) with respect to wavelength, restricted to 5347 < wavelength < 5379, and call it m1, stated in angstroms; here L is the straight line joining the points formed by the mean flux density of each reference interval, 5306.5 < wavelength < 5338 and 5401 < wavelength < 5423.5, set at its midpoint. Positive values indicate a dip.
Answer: -1.5 angstroms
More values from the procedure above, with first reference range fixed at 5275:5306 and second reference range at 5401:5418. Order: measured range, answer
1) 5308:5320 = -1.20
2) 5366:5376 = -0.55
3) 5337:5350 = -0.43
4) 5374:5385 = -0.62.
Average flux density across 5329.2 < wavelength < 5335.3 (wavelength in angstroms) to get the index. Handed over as 11.6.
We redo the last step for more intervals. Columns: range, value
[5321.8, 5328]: 11.9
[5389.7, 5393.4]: 12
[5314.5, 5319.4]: 13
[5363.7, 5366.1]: 13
